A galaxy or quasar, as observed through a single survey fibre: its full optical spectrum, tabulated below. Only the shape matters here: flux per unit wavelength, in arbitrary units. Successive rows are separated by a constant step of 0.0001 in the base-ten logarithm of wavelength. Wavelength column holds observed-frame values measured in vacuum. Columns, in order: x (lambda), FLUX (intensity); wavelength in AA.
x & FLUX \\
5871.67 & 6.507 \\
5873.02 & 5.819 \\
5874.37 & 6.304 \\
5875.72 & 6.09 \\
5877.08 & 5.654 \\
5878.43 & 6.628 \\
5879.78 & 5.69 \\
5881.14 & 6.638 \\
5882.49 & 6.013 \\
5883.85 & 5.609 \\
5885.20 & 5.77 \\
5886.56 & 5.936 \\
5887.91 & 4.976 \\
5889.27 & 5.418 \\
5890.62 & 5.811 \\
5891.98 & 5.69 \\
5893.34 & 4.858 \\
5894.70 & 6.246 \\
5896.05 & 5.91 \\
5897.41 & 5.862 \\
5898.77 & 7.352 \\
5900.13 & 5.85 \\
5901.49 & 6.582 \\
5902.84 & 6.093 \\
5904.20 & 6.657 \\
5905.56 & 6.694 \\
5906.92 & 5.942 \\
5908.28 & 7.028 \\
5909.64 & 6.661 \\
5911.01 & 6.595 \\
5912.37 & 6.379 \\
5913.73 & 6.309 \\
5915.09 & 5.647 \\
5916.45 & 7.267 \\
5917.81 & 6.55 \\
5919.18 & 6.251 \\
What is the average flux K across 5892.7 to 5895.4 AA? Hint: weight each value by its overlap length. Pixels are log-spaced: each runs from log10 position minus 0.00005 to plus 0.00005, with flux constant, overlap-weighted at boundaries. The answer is 5.58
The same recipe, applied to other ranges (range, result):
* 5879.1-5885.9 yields 5.94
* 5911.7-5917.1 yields 6.4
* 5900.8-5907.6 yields 6.4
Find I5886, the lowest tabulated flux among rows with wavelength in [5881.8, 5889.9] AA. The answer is 4.976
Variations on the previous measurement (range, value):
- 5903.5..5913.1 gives 5.942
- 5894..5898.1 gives 5.862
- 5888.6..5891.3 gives 5.418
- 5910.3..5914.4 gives 6.309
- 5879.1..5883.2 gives 5.69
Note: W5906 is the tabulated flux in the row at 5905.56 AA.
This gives 6.694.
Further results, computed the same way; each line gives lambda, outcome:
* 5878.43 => 6.628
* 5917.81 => 6.55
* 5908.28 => 7.028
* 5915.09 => 5.647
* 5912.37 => 6.379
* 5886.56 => 5.936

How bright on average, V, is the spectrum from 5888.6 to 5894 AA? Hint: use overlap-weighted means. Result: 5.45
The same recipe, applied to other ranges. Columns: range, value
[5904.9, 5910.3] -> 6.58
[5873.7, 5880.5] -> 6.07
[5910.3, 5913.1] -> 6.47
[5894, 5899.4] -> 6.33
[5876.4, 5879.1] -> 6.14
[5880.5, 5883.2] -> 6.31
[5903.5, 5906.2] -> 6.67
